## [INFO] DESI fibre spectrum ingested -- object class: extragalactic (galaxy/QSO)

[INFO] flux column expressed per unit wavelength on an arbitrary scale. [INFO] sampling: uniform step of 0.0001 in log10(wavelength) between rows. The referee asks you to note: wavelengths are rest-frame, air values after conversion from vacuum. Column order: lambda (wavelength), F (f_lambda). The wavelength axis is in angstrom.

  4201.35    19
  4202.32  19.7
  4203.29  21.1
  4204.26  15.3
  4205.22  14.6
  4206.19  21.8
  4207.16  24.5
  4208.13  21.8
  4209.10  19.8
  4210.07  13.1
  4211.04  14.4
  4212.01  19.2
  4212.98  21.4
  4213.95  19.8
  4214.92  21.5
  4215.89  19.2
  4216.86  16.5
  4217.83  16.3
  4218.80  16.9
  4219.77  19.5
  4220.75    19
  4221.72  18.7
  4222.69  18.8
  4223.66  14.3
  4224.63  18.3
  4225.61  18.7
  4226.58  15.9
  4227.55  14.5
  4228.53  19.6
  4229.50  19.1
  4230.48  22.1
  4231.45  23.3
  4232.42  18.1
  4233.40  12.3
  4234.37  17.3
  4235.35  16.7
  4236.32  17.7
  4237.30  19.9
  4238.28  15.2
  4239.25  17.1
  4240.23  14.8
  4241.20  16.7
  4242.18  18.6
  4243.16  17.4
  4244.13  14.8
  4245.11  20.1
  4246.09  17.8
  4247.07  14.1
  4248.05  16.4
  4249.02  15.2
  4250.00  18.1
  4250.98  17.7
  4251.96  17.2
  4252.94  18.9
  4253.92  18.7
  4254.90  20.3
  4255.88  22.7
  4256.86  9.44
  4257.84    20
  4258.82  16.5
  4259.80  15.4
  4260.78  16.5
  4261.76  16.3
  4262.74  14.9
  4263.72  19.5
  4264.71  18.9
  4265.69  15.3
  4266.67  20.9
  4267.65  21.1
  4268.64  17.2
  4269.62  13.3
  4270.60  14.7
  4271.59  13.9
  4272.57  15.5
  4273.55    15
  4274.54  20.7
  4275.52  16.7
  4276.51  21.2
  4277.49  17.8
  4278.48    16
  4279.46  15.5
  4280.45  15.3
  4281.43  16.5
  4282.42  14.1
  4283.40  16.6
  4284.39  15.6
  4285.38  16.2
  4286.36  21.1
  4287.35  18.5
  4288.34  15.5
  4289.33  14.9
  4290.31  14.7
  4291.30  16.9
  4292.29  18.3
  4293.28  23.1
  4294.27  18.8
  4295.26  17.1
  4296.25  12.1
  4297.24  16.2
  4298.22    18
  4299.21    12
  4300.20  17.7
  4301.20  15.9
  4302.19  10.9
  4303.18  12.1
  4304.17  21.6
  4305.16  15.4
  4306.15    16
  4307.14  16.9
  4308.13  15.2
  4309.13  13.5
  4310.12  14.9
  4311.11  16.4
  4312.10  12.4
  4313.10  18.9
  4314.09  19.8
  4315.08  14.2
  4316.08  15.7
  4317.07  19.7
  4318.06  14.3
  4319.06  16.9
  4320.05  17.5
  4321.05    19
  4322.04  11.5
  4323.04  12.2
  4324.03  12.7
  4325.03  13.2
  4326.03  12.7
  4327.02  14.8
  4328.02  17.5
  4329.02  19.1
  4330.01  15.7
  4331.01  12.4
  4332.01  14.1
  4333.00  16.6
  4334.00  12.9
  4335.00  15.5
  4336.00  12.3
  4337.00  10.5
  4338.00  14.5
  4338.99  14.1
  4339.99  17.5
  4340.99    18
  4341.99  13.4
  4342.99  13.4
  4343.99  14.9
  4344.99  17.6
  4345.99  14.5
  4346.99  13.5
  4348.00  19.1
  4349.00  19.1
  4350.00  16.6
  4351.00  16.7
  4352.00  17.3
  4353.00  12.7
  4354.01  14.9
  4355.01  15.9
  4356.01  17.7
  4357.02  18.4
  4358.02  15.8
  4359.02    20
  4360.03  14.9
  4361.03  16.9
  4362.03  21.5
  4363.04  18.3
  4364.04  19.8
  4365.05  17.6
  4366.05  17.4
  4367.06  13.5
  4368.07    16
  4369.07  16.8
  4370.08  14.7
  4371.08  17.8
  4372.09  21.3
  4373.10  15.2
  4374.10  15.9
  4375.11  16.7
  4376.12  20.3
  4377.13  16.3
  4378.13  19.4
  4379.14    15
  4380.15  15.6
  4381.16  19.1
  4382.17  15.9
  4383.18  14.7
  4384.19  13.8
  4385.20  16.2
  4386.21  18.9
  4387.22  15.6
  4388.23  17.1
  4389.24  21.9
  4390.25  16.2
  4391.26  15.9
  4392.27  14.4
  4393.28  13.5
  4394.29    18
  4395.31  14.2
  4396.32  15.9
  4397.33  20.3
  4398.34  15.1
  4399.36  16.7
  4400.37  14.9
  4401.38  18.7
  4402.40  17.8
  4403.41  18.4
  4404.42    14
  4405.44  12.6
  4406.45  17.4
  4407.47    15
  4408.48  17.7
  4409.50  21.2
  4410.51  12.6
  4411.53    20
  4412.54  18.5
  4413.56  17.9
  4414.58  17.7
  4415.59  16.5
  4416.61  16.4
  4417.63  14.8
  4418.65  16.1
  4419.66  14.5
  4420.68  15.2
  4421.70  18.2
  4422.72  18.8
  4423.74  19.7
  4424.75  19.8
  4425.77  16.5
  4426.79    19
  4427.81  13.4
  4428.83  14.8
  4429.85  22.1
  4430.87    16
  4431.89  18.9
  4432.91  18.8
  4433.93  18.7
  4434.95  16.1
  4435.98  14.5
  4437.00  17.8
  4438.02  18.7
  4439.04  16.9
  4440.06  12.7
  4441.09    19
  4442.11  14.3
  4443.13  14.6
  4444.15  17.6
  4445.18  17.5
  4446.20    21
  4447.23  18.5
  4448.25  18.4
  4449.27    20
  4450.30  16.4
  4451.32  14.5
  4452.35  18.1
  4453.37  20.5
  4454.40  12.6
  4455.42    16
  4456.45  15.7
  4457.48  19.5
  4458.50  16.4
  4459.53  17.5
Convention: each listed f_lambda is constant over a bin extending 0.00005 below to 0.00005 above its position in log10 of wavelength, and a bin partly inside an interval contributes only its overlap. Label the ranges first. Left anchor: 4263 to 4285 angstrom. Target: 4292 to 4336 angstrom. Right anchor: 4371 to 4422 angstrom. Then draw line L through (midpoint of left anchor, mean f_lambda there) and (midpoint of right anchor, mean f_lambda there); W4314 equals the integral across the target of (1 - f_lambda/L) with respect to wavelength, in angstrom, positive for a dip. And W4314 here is 2.99 angstrom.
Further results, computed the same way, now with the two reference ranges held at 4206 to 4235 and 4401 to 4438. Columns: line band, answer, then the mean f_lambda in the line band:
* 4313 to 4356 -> 5.5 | 15.4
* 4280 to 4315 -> 3.4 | 16.2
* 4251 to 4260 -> 0.2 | 17.8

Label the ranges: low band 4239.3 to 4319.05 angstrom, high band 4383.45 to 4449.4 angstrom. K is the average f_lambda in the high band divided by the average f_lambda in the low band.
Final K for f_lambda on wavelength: 1.02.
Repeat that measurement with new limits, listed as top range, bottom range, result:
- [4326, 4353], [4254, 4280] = 0.90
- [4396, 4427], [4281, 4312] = 1.05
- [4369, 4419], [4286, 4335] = 1.06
